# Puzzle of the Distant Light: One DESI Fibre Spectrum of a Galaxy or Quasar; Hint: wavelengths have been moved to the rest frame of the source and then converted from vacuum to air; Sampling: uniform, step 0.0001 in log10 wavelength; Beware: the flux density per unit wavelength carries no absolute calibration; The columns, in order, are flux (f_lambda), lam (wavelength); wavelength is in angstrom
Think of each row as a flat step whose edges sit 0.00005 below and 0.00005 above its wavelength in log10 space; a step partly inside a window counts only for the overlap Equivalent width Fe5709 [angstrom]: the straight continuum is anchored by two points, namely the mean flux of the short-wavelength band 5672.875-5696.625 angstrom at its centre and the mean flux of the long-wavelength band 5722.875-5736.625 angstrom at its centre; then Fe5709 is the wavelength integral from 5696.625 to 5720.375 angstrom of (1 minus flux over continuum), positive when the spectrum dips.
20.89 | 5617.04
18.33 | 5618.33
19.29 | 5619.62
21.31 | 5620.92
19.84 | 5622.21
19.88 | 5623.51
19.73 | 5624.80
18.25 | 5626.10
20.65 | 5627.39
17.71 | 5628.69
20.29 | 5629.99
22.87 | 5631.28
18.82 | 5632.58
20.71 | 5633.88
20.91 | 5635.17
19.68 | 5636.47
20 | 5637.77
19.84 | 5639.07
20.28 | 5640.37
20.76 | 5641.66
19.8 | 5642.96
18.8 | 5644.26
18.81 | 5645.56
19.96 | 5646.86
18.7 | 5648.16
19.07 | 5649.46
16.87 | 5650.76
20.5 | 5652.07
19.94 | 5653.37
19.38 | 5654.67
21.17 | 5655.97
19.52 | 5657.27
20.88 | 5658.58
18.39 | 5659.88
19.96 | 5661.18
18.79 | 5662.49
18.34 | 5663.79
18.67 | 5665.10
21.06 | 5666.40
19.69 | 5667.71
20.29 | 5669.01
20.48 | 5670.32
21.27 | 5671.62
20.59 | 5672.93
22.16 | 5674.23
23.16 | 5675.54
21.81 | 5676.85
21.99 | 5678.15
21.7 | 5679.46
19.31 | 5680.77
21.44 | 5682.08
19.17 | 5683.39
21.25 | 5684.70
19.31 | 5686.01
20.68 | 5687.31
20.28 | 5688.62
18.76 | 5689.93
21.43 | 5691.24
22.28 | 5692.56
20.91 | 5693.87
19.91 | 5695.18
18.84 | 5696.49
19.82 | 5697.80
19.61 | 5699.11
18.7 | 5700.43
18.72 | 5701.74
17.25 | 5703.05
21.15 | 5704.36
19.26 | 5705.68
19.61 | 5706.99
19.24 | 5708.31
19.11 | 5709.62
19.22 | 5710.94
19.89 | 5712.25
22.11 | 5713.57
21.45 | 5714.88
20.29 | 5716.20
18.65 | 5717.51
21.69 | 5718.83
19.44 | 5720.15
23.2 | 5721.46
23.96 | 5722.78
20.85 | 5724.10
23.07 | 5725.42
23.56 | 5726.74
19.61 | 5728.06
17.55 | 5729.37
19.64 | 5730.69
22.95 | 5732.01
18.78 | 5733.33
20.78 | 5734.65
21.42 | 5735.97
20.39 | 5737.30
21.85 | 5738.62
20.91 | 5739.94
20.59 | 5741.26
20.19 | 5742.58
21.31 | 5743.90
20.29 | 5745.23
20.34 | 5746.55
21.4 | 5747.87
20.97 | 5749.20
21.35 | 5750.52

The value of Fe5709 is 1.3 angstrom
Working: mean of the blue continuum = 20.8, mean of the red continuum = 21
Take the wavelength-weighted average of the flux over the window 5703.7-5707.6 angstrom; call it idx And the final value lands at 20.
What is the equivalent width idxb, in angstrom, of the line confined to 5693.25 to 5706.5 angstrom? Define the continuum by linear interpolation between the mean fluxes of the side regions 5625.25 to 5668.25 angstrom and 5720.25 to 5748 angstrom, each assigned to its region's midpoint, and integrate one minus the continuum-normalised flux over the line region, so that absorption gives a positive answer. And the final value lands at 0.7 angstrom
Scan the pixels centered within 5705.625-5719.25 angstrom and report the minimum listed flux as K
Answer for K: 18.65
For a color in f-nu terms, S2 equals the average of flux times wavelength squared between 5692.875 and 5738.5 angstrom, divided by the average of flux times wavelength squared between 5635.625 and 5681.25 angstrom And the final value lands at 1.0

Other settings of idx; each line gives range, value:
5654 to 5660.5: 19.9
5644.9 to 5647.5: 19.4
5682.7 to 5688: 20.1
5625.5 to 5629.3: 18.9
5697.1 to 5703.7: 18.8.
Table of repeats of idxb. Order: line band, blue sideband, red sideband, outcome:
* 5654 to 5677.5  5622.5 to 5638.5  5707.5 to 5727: 0.1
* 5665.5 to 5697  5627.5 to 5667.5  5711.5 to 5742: -0.8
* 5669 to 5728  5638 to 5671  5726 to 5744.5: -1.1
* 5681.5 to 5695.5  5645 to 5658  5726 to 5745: -0.4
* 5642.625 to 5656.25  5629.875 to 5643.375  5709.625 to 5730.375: 0.8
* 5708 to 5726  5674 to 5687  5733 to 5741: 0.0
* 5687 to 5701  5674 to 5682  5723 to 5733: 0.9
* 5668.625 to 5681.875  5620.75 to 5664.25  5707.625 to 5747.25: -0.8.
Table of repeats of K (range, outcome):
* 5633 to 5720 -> 16.87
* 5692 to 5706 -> 17.25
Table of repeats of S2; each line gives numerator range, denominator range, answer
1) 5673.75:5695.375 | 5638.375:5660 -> 1.08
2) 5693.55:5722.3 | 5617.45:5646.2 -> 1.03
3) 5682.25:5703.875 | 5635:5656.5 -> 1.03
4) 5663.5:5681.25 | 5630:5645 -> 1.04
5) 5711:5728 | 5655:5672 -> 1.10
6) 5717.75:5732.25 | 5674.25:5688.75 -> 1.03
